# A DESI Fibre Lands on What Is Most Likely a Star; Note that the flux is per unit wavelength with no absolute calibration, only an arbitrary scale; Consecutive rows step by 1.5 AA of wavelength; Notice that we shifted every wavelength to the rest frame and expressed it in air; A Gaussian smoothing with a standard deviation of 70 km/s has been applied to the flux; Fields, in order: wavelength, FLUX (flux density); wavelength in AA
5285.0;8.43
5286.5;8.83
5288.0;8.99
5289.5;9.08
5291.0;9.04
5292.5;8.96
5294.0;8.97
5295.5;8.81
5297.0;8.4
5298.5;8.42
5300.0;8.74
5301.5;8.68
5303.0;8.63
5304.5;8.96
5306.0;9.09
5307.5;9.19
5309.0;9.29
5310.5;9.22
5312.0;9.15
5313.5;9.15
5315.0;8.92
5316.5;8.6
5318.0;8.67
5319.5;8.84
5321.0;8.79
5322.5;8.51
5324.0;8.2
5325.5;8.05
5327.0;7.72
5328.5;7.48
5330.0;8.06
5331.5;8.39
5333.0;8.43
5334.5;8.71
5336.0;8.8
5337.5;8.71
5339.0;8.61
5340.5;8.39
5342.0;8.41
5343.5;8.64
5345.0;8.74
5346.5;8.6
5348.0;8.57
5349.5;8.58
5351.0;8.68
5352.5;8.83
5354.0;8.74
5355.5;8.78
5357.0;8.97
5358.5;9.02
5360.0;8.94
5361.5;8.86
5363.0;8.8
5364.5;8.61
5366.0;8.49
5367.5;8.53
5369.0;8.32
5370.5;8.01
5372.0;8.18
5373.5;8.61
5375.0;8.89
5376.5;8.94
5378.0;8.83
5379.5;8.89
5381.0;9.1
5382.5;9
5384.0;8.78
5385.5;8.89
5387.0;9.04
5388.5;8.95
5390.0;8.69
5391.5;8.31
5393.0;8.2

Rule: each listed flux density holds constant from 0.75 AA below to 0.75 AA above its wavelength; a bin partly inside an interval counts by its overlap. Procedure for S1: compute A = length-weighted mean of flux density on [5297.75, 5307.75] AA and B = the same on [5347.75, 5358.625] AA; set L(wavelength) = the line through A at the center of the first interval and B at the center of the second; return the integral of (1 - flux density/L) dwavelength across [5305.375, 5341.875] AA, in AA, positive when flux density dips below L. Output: 0.7 AA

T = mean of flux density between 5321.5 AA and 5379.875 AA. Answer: 8.55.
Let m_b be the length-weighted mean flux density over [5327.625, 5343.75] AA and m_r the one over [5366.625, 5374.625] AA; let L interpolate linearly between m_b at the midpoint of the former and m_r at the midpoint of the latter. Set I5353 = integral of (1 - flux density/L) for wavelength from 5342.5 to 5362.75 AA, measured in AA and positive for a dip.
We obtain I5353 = -0.9 AA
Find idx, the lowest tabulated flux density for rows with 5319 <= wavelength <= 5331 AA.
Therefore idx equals 7.48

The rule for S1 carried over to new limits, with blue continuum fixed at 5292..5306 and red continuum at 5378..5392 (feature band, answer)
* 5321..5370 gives 1.5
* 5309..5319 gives -0.2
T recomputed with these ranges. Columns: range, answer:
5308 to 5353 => 8.59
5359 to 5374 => 8.54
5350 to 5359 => 8.82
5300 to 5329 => 8.7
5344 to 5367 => 8.74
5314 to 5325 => 8.64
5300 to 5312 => 9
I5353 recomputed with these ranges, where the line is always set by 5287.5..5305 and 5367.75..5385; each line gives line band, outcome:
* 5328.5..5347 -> 0.5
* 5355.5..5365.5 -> -0.2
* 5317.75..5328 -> 0.5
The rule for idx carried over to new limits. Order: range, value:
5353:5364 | 8.74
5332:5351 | 8.39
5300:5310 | 8.63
